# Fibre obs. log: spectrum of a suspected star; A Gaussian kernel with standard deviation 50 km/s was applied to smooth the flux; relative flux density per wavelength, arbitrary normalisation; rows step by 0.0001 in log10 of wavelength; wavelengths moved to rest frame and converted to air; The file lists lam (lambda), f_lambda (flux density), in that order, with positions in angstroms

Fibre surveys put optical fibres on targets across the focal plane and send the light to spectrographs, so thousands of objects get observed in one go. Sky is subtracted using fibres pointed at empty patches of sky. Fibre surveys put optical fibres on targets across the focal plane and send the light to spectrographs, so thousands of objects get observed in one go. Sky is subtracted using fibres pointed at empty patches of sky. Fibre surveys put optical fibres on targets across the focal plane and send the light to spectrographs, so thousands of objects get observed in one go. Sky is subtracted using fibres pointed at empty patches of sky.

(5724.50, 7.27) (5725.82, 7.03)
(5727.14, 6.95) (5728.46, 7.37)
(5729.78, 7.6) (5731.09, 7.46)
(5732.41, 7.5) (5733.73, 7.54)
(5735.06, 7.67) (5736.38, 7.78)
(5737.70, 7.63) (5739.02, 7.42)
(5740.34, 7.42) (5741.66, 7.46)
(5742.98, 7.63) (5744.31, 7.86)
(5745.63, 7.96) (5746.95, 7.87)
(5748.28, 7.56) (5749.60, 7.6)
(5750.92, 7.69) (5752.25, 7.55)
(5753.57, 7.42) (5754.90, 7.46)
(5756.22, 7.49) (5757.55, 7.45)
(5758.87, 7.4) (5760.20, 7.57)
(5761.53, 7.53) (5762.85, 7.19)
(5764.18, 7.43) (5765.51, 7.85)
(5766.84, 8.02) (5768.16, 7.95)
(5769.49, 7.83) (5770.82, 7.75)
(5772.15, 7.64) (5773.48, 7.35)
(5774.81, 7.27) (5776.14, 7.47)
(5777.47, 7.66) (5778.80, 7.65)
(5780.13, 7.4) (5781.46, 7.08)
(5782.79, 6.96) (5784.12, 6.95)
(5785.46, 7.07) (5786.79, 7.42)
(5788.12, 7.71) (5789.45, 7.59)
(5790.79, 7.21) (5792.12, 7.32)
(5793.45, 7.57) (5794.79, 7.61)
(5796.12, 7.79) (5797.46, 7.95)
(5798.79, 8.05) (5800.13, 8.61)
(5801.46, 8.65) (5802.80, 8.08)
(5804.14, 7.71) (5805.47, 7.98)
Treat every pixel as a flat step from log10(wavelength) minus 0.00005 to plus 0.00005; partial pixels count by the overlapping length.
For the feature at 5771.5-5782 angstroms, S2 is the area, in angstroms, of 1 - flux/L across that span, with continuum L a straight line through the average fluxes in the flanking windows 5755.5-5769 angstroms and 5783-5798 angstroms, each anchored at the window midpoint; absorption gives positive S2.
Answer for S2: 0.1 angstroms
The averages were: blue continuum 7.59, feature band 7.44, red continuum 7.45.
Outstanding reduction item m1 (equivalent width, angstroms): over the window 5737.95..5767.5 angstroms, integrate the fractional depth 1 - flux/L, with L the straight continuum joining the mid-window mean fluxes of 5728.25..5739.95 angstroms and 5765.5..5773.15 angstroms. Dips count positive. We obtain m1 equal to 0.4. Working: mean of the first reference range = 7.56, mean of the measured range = 7.58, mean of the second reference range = 7.82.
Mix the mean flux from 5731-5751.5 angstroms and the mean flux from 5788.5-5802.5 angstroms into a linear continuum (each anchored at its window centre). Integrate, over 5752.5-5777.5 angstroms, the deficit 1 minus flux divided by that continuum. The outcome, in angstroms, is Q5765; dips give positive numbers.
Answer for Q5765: 0.5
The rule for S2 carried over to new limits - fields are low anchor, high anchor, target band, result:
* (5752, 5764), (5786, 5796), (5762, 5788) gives 0.0 angstroms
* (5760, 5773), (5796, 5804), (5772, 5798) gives 1.7 angstroms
